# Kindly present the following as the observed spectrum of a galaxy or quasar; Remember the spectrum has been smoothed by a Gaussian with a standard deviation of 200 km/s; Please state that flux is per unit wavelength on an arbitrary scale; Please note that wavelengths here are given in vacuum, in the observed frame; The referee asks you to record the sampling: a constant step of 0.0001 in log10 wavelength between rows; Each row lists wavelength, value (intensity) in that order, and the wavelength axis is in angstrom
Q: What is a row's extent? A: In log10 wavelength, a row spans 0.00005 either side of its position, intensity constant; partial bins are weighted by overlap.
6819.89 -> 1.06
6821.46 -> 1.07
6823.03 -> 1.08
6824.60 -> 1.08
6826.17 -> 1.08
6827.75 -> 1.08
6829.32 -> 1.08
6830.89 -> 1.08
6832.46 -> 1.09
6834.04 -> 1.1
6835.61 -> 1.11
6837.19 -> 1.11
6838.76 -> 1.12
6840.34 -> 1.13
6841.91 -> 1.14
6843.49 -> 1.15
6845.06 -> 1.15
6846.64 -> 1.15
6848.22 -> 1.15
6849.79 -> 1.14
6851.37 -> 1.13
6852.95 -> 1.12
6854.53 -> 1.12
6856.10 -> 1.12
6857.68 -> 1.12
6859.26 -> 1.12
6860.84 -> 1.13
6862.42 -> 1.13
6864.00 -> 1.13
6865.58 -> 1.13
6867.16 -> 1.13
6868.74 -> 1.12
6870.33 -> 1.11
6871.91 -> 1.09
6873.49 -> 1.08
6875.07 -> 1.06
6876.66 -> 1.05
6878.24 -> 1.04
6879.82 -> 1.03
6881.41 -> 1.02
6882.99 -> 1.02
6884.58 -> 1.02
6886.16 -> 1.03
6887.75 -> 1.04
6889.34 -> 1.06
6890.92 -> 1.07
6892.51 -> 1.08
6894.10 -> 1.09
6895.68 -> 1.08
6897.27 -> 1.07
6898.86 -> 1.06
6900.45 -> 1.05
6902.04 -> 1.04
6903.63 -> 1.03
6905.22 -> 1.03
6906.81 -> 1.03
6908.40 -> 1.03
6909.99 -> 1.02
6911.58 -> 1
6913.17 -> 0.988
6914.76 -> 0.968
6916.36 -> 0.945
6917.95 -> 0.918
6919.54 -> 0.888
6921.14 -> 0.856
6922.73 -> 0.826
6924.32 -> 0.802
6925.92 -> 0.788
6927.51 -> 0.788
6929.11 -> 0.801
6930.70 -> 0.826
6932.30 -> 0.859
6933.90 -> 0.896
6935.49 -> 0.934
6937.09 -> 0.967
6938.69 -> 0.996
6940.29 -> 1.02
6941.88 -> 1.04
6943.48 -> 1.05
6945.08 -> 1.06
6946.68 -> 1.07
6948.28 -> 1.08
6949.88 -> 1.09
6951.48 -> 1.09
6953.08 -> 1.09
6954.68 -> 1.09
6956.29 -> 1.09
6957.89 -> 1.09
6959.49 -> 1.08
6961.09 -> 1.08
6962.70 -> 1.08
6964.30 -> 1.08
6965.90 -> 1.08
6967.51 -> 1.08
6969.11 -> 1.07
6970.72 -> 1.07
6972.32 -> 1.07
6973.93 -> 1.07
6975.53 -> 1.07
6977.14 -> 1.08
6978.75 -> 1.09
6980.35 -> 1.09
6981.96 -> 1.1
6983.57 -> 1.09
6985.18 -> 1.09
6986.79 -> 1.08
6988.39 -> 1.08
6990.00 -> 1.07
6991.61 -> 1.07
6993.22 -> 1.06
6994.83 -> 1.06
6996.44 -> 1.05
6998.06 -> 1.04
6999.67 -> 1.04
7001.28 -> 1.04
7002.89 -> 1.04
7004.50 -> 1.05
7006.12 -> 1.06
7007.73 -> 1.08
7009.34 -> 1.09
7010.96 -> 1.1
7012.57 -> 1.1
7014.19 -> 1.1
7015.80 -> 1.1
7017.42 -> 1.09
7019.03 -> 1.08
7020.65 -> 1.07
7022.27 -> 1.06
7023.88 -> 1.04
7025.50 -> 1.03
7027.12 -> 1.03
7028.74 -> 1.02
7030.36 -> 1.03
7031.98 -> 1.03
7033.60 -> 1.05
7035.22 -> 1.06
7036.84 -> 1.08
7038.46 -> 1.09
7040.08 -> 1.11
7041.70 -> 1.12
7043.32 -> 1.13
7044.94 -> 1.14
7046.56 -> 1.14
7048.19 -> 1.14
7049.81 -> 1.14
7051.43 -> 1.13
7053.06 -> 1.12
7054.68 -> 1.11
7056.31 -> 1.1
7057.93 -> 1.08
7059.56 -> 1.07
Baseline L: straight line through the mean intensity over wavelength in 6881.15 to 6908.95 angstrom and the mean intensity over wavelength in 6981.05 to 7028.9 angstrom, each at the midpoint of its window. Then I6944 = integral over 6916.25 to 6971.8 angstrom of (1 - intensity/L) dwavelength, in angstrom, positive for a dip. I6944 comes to 3.6 angstrom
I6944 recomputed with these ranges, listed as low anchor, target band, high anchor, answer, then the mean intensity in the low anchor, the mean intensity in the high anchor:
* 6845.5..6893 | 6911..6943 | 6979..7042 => 5.2 angstrom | 1.09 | 1.07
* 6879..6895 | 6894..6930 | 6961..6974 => 3.3 angstrom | 1.05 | 1.08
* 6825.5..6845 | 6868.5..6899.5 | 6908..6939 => -2.1 angstrom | 1.11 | 0.902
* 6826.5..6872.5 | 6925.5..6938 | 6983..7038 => 2.6 angstrom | 1.12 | 1.06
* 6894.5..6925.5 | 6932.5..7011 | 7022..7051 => -2.4 angstrom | 0.98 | 1.08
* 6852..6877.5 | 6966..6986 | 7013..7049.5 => 0.2 angstrom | 1.11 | 1.08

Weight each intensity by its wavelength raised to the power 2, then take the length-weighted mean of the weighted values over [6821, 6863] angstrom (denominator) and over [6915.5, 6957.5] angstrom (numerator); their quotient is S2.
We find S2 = 0.9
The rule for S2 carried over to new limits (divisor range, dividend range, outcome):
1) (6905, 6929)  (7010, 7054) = 1.22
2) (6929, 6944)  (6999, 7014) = 1.16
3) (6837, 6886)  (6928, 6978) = 0.96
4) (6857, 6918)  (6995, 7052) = 1.06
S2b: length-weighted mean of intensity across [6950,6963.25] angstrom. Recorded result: 1.09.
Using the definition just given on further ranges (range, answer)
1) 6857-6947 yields 1.01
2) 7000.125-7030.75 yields 1.06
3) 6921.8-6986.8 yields 1.02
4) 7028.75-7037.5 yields 1.05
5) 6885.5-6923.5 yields 1.01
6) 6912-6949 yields 0.929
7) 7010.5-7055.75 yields 1.09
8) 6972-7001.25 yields 1.07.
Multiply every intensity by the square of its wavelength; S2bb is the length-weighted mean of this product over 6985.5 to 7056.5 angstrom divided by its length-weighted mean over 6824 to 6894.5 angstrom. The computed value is 1.03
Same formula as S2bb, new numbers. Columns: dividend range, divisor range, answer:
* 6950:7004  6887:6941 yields 1.13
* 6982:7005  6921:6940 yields 1.25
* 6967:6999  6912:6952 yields 1.16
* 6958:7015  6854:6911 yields 1.03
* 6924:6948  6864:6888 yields 0.89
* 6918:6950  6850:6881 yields 0.86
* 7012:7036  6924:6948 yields 1.16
